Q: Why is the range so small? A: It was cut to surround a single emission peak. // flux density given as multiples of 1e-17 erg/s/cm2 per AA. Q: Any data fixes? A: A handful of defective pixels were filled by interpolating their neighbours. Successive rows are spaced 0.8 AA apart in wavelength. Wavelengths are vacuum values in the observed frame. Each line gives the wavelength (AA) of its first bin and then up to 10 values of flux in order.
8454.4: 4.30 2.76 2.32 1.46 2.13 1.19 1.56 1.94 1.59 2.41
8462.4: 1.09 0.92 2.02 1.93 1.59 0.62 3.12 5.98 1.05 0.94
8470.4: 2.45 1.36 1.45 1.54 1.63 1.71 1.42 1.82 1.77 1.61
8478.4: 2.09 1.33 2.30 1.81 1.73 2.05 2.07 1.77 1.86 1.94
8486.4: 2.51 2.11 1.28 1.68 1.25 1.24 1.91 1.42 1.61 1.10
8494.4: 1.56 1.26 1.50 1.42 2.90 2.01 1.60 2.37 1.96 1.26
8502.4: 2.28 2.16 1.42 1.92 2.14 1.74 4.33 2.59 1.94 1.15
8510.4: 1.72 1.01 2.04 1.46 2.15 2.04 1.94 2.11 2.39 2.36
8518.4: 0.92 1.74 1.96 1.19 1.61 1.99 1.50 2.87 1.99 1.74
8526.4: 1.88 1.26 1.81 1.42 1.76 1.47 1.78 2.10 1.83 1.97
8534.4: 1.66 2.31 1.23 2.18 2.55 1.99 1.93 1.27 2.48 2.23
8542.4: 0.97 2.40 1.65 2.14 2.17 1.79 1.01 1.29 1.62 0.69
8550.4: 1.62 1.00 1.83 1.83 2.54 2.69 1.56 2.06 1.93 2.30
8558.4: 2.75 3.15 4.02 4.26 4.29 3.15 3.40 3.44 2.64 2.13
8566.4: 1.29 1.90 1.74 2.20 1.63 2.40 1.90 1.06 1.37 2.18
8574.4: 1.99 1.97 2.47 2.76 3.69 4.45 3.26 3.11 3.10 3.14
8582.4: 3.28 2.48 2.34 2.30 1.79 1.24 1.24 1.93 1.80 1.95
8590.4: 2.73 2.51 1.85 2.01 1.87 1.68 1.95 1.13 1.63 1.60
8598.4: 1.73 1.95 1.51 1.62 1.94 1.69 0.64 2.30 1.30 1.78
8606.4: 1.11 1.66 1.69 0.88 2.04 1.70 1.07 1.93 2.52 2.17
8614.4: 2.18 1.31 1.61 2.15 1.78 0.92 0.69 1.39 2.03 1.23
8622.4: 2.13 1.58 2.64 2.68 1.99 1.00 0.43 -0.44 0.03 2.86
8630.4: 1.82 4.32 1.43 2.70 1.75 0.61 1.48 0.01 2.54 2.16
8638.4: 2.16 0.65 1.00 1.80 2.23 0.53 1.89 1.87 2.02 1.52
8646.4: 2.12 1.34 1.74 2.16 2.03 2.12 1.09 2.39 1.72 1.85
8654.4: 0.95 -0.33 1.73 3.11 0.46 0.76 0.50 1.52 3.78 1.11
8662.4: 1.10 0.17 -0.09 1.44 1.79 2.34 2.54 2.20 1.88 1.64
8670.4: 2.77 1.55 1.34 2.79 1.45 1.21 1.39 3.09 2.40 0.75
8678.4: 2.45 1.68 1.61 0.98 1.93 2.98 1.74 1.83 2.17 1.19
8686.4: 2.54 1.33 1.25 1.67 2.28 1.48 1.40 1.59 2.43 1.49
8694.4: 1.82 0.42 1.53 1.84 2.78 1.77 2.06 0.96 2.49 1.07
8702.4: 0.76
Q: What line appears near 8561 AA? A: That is [S II]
